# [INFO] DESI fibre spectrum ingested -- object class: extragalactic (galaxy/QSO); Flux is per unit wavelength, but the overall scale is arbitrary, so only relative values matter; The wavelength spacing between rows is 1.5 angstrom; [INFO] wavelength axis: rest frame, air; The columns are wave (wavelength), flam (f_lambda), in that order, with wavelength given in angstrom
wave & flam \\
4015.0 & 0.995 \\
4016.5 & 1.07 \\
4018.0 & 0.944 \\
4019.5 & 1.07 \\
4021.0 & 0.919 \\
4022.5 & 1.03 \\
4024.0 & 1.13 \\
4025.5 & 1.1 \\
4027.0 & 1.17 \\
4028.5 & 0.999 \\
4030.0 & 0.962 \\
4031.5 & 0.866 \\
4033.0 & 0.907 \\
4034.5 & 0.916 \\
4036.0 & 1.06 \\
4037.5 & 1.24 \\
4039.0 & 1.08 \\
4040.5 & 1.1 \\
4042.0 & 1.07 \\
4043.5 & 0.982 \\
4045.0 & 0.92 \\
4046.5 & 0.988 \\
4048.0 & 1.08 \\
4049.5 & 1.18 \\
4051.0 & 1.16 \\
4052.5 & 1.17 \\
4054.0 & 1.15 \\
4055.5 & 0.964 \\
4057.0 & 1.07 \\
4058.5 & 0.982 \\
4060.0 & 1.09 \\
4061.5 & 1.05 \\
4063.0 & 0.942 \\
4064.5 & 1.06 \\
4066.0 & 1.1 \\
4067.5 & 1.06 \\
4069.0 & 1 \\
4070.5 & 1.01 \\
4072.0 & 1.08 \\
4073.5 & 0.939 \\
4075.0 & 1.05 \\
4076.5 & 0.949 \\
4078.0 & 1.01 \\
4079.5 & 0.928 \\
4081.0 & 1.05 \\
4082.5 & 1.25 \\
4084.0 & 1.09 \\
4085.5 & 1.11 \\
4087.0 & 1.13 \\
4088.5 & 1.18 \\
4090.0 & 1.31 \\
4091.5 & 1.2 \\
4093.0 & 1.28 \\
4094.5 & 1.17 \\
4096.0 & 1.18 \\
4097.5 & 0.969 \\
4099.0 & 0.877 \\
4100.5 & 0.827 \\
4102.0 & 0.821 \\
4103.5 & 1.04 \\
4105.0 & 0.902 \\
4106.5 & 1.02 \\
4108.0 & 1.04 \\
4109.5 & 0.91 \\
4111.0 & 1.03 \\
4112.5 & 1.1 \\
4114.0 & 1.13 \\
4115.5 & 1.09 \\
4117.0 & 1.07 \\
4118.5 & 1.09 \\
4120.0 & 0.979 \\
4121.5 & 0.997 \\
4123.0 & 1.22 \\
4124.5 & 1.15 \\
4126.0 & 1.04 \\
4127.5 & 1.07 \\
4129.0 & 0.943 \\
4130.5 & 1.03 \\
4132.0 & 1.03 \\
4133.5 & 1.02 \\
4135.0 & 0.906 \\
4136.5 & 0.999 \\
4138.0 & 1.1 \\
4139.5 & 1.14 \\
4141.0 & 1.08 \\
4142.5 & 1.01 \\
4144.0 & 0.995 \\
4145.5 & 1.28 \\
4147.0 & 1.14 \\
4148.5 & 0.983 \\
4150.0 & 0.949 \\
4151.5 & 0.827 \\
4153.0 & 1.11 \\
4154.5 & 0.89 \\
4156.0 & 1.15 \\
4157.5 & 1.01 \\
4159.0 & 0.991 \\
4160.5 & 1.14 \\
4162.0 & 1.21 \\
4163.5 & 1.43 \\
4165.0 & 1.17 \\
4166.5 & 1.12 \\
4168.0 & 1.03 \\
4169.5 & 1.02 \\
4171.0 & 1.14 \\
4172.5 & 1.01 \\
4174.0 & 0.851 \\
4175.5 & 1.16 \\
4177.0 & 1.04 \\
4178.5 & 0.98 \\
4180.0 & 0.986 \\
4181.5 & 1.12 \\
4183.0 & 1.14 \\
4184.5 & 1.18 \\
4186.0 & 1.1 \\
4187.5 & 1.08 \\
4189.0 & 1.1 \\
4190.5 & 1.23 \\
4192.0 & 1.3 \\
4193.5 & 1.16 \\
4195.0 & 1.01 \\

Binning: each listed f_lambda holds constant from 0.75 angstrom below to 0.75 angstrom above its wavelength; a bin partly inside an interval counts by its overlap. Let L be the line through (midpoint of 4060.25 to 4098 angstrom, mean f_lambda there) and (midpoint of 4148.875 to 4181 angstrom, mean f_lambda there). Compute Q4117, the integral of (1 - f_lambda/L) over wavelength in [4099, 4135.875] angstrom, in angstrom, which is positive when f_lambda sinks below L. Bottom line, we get 1.9 angstrom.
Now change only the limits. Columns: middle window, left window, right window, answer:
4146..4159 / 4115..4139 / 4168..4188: 0.5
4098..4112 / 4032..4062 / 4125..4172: 1.5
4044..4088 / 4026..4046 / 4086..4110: -0.7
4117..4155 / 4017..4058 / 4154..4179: 1.1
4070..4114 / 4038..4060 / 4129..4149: 0.3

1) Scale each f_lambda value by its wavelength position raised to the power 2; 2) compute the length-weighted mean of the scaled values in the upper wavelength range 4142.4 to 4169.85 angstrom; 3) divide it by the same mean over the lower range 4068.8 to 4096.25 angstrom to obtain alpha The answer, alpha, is 1.0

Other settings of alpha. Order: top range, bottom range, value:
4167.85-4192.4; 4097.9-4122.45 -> 1.13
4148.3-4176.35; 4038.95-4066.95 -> 1.06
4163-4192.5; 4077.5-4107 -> 1.08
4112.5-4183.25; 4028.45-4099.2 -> 1.04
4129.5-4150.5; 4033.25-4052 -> 1.03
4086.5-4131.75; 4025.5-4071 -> 1.04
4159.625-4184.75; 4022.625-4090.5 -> 1.10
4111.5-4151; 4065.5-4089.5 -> 1.02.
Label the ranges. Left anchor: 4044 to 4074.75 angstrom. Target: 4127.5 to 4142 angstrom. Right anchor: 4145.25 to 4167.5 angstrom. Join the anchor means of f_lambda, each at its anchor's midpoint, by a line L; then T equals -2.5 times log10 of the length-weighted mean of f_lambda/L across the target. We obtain 0.05 mag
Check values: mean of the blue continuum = 1.05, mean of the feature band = 1.03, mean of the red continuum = 1.09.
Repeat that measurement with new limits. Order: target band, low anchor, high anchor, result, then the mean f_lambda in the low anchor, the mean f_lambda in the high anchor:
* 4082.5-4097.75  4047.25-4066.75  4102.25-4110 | -0.16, 1.08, 0.974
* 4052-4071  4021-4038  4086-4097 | 0.07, 1.03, 1.2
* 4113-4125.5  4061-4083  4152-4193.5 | -0.03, 1.03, 1.1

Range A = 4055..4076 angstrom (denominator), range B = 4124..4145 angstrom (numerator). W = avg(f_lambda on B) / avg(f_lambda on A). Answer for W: 1.0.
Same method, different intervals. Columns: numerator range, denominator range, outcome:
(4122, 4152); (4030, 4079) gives 1.01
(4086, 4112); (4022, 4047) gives 1.02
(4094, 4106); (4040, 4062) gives 0.91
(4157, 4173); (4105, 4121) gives 1.08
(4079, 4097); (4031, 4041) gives 1.13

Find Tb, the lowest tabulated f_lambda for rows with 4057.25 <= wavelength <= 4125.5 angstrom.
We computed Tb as 0.821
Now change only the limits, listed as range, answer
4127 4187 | 0.827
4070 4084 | 0.928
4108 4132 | 0.91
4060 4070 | 0.942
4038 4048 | 0.92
